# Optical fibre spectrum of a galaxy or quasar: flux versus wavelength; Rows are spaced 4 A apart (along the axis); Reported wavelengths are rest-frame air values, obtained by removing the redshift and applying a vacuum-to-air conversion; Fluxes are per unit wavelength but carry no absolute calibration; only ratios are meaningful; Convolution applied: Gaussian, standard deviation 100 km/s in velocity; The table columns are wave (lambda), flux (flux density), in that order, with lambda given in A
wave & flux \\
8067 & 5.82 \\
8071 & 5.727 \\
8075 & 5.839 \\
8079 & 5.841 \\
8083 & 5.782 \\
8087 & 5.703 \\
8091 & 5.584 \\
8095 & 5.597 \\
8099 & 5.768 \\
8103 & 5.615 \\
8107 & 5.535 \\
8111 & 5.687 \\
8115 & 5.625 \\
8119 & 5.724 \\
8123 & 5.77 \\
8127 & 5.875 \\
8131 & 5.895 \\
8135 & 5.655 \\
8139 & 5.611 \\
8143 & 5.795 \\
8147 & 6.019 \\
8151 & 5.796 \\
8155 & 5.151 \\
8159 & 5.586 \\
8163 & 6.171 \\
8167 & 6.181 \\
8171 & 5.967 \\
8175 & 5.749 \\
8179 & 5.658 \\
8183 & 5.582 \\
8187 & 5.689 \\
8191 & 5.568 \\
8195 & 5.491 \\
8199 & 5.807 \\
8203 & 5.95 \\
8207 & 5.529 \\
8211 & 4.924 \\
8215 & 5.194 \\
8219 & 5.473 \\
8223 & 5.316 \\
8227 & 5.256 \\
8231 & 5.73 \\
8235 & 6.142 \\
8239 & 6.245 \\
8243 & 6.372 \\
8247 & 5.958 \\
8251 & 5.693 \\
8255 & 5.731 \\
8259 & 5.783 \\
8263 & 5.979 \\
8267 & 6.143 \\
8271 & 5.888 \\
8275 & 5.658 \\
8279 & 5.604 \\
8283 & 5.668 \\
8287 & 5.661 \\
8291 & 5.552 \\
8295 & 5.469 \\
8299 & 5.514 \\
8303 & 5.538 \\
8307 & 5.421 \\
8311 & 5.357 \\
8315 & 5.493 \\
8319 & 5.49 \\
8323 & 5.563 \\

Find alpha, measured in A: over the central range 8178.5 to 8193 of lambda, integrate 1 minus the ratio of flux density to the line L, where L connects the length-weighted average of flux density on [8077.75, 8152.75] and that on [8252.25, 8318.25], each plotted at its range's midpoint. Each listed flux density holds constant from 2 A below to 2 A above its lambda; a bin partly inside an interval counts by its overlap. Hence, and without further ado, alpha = 0.2 A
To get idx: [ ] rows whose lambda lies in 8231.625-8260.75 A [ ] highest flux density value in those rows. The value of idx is 6.372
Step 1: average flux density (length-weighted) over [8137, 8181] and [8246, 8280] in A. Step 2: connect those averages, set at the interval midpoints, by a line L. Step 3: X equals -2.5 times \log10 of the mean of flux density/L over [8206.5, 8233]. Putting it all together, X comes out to 0.09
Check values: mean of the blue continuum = 5.79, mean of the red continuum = 5.83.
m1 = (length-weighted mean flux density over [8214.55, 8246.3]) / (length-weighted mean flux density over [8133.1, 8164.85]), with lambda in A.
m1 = 1.01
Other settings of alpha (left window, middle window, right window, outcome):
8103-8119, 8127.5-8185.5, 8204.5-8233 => -2.7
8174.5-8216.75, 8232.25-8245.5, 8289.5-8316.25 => -1.7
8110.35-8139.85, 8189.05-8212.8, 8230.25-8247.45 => 1.8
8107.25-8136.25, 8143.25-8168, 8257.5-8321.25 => -0.4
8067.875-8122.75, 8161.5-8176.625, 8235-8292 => -0.6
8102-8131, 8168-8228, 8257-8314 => 1.3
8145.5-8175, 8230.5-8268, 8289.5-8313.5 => -2.5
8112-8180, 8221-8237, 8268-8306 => 0.2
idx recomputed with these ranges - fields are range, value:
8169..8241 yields 6.245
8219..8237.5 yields 6.142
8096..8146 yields 5.895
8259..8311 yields 6.143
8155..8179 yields 6.181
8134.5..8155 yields 6.019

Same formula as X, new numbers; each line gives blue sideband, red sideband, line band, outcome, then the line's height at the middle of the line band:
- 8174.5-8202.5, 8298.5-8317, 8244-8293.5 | -0.05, 5.53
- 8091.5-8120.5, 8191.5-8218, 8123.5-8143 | -0.03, 5.6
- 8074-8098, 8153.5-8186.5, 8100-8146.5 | 0.00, 5.74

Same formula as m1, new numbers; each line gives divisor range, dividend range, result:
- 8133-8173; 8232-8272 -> 1.03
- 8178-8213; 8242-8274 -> 1.06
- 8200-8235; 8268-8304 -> 1.03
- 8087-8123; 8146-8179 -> 1.03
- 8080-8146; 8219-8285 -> 1.02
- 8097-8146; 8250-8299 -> 1.00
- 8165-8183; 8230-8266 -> 1.02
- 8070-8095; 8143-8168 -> 1.01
